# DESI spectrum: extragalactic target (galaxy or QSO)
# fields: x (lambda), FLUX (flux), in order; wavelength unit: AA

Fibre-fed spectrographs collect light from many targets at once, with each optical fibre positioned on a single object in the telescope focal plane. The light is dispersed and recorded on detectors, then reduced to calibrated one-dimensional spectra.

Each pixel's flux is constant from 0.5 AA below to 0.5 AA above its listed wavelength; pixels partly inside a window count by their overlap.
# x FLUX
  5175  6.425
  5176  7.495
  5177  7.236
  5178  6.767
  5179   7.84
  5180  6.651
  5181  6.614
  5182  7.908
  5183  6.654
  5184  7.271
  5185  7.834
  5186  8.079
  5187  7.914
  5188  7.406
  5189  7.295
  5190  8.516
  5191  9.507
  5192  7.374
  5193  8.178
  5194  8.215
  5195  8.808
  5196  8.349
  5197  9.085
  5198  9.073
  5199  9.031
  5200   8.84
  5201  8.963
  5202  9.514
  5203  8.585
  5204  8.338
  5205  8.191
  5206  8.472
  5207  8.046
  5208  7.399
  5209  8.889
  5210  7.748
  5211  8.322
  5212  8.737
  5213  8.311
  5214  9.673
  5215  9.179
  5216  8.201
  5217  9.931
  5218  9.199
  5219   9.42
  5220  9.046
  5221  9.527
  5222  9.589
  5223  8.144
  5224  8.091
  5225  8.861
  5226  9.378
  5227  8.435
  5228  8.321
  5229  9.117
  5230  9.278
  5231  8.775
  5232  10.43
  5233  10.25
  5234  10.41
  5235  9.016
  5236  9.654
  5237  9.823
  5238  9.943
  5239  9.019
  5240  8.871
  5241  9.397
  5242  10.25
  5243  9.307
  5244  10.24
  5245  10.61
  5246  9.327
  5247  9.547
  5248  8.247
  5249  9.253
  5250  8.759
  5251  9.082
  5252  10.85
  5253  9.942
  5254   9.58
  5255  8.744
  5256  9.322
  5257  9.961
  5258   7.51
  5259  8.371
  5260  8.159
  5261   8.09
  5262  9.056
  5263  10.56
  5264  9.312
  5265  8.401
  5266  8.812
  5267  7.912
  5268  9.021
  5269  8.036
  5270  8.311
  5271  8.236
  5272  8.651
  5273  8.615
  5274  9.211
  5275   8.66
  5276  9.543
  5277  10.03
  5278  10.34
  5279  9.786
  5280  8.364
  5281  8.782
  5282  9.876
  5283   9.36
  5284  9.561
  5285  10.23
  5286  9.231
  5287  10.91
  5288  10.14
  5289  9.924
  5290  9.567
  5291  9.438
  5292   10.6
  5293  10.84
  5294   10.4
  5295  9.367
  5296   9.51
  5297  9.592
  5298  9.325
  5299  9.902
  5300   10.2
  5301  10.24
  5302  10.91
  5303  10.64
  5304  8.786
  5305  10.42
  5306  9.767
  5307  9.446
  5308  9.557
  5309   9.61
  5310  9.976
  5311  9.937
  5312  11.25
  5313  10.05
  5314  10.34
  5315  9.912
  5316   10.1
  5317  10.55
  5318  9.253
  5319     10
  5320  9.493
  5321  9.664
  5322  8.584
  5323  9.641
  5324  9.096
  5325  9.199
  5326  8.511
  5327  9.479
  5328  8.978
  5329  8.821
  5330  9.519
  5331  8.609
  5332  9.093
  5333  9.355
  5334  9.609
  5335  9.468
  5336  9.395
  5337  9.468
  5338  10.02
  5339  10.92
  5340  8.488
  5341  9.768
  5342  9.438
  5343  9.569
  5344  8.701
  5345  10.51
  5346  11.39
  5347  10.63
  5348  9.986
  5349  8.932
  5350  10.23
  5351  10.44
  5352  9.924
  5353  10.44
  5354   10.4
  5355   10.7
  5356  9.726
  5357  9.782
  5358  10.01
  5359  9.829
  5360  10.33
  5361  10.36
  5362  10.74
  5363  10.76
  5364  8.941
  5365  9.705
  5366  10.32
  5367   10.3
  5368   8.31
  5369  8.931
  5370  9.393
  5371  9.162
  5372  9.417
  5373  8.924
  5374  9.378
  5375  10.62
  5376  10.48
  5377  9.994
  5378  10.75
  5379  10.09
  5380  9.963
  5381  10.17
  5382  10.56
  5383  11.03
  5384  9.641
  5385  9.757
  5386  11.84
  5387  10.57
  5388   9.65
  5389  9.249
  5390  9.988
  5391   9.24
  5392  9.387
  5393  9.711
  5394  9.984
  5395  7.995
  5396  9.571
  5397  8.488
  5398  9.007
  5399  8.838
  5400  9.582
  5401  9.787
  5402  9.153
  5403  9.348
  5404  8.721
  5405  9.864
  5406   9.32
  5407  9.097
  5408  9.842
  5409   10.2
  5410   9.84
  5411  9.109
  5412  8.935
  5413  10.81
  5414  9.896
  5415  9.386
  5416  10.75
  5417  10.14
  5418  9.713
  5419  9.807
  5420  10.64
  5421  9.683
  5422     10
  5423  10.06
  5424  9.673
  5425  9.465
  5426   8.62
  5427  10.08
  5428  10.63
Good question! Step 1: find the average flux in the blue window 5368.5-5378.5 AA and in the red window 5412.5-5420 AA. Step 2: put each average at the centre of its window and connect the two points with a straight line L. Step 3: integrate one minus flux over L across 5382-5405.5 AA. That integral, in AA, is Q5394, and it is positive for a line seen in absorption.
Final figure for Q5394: 0.7 AA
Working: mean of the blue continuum 9.7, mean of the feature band 9.6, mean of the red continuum 10.1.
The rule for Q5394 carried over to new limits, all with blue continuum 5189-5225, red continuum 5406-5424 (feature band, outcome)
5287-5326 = -2.7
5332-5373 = -1.4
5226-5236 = -0.6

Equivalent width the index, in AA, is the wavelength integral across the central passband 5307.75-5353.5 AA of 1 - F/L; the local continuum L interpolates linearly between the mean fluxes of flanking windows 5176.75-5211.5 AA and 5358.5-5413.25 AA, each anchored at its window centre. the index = -2.2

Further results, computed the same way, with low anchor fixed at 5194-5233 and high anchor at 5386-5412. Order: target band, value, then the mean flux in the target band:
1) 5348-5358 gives -0.81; 10.1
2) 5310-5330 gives -0.95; 9.63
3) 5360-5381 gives -1.09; 9.85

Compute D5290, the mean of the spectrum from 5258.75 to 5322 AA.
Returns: 9.55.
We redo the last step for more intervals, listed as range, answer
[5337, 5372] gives 9.9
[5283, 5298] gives 9.91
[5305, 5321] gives 9.96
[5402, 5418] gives 9.67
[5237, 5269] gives 9.2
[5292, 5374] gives 9.77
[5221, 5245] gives 9.36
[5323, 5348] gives 9.51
